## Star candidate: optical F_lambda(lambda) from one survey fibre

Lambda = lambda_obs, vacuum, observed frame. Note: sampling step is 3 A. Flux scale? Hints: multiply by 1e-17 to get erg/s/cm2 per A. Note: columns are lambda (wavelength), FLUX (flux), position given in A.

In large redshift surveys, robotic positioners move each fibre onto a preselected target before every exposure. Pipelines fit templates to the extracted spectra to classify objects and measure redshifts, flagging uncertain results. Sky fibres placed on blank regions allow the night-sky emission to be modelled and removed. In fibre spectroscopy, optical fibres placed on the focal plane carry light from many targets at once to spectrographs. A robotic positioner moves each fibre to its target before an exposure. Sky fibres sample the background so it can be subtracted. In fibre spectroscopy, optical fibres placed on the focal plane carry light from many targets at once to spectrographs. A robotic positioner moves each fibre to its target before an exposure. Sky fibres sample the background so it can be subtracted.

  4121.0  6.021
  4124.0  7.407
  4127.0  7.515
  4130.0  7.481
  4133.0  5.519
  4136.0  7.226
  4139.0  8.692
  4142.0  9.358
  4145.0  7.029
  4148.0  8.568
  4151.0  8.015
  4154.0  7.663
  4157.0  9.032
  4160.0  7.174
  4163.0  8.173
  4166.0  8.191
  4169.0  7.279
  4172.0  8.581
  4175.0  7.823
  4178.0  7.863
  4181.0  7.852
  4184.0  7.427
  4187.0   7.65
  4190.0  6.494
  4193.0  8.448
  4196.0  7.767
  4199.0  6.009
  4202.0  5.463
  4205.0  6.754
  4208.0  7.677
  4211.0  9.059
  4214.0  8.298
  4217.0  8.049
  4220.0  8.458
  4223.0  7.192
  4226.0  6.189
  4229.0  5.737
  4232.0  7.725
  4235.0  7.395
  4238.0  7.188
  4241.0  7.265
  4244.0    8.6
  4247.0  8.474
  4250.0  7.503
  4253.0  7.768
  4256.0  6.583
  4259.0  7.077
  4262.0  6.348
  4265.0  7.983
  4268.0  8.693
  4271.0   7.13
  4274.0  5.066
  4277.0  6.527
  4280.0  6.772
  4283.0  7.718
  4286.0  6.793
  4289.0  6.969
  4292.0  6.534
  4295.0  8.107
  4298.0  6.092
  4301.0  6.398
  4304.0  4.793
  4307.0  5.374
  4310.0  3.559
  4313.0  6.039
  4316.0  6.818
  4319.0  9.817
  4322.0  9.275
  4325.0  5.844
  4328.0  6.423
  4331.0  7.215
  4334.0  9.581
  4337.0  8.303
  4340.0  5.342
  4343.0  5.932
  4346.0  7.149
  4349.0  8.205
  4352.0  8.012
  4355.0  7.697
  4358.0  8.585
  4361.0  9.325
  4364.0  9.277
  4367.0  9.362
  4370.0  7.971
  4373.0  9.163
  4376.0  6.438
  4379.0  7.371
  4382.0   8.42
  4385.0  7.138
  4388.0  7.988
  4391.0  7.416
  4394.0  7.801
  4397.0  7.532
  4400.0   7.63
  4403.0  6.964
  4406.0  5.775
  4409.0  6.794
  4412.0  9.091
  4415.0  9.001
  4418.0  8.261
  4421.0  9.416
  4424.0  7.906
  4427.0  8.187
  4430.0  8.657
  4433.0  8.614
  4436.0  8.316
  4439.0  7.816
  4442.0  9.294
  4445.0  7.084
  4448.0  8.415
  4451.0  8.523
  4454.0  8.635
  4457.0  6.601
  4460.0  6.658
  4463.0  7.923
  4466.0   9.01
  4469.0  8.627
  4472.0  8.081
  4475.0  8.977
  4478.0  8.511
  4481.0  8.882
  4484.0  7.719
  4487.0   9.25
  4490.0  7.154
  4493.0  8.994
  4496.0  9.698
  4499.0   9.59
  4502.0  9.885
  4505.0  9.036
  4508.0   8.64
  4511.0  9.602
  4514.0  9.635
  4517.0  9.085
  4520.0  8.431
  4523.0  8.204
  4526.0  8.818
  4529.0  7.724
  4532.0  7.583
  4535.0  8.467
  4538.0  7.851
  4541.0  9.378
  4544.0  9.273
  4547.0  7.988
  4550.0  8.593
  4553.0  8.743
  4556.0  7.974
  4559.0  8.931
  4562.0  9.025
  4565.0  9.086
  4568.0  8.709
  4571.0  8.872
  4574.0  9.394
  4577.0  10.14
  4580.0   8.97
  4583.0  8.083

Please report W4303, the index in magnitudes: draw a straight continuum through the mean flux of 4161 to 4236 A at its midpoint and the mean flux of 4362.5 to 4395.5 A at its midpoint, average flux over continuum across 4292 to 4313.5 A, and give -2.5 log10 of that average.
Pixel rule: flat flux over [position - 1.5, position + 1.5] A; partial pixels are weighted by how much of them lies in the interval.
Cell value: 0.32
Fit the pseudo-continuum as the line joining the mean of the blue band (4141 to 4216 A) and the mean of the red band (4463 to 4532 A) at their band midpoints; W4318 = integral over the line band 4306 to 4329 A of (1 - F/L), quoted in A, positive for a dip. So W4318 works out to 4.2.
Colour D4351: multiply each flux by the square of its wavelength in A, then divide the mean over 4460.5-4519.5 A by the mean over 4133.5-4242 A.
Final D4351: 1.33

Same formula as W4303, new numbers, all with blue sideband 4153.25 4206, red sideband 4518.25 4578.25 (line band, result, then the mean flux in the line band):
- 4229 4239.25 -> 0.075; 7.19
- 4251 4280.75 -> 0.116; 7.01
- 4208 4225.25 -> -0.059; 8.08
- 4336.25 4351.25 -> 0.155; 6.97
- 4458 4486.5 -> 0.020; 8.27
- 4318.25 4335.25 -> 0.008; 7.92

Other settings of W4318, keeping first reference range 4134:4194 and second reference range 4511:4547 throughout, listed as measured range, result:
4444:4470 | 1.6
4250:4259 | 1.0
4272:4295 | 4.0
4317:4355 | 3.0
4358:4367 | -1.0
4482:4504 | -0.9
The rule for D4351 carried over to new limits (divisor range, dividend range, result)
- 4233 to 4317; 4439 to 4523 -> 1.38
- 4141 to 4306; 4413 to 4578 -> 1.32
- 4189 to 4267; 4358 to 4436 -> 1.18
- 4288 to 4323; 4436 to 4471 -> 1.31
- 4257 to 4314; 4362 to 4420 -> 1.27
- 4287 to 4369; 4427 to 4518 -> 1.26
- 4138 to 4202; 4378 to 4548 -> 1.22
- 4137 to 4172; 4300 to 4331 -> 0.86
